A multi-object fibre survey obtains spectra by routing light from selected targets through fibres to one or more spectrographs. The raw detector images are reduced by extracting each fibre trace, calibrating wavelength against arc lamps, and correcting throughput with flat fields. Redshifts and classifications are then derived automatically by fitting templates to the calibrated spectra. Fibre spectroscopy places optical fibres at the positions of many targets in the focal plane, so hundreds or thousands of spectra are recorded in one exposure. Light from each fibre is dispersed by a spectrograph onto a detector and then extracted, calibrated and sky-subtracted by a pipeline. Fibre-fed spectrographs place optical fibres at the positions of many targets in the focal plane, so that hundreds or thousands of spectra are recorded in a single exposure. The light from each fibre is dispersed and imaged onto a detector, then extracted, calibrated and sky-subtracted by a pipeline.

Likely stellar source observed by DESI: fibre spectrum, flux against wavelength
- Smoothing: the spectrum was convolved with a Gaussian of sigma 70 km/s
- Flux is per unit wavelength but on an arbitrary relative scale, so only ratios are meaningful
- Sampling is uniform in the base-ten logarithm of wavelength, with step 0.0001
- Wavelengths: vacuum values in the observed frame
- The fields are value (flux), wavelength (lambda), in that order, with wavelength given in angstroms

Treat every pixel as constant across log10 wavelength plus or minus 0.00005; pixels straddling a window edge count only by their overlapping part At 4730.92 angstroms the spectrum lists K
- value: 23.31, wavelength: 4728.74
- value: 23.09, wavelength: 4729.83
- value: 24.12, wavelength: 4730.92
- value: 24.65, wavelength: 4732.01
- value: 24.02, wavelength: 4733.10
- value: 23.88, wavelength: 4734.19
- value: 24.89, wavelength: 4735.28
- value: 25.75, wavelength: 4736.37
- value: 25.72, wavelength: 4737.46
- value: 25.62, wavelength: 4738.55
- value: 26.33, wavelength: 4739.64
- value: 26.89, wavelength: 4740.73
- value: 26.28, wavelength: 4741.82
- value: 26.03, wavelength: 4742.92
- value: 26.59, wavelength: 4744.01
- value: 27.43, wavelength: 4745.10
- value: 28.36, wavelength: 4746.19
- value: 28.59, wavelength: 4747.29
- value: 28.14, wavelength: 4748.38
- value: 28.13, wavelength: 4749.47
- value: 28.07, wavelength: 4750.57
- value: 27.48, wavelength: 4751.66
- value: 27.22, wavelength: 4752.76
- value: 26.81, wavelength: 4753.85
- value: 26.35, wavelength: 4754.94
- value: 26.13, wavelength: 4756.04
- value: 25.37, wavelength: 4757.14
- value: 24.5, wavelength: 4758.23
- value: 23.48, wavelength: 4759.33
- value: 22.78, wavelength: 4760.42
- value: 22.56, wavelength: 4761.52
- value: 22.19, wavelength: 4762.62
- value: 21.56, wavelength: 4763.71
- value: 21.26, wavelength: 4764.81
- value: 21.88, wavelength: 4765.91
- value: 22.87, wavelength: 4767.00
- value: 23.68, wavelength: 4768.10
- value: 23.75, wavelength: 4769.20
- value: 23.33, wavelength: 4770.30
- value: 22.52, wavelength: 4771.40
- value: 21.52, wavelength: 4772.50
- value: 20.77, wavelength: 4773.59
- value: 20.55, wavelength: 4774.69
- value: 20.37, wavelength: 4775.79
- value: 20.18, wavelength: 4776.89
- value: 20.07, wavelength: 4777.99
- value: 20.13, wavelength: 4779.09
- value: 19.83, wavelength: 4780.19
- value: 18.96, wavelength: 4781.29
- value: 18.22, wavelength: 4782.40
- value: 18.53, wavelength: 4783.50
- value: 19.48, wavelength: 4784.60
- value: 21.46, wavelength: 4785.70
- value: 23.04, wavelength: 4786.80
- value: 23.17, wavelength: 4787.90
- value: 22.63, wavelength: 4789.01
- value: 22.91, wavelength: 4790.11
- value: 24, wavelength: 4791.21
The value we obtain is 24.12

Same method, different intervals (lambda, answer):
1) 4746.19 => 28.36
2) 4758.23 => 24.5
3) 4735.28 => 24.89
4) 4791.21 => 24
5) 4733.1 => 24.02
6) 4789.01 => 22.63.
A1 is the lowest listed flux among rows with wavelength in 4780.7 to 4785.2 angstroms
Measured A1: 18.22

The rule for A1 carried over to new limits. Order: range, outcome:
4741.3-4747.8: 26.03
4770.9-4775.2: 20.55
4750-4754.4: 26.81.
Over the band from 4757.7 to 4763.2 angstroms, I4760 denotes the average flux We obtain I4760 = 23.1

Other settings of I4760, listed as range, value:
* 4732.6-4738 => 24.9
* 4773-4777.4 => 20.5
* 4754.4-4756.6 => 26.1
